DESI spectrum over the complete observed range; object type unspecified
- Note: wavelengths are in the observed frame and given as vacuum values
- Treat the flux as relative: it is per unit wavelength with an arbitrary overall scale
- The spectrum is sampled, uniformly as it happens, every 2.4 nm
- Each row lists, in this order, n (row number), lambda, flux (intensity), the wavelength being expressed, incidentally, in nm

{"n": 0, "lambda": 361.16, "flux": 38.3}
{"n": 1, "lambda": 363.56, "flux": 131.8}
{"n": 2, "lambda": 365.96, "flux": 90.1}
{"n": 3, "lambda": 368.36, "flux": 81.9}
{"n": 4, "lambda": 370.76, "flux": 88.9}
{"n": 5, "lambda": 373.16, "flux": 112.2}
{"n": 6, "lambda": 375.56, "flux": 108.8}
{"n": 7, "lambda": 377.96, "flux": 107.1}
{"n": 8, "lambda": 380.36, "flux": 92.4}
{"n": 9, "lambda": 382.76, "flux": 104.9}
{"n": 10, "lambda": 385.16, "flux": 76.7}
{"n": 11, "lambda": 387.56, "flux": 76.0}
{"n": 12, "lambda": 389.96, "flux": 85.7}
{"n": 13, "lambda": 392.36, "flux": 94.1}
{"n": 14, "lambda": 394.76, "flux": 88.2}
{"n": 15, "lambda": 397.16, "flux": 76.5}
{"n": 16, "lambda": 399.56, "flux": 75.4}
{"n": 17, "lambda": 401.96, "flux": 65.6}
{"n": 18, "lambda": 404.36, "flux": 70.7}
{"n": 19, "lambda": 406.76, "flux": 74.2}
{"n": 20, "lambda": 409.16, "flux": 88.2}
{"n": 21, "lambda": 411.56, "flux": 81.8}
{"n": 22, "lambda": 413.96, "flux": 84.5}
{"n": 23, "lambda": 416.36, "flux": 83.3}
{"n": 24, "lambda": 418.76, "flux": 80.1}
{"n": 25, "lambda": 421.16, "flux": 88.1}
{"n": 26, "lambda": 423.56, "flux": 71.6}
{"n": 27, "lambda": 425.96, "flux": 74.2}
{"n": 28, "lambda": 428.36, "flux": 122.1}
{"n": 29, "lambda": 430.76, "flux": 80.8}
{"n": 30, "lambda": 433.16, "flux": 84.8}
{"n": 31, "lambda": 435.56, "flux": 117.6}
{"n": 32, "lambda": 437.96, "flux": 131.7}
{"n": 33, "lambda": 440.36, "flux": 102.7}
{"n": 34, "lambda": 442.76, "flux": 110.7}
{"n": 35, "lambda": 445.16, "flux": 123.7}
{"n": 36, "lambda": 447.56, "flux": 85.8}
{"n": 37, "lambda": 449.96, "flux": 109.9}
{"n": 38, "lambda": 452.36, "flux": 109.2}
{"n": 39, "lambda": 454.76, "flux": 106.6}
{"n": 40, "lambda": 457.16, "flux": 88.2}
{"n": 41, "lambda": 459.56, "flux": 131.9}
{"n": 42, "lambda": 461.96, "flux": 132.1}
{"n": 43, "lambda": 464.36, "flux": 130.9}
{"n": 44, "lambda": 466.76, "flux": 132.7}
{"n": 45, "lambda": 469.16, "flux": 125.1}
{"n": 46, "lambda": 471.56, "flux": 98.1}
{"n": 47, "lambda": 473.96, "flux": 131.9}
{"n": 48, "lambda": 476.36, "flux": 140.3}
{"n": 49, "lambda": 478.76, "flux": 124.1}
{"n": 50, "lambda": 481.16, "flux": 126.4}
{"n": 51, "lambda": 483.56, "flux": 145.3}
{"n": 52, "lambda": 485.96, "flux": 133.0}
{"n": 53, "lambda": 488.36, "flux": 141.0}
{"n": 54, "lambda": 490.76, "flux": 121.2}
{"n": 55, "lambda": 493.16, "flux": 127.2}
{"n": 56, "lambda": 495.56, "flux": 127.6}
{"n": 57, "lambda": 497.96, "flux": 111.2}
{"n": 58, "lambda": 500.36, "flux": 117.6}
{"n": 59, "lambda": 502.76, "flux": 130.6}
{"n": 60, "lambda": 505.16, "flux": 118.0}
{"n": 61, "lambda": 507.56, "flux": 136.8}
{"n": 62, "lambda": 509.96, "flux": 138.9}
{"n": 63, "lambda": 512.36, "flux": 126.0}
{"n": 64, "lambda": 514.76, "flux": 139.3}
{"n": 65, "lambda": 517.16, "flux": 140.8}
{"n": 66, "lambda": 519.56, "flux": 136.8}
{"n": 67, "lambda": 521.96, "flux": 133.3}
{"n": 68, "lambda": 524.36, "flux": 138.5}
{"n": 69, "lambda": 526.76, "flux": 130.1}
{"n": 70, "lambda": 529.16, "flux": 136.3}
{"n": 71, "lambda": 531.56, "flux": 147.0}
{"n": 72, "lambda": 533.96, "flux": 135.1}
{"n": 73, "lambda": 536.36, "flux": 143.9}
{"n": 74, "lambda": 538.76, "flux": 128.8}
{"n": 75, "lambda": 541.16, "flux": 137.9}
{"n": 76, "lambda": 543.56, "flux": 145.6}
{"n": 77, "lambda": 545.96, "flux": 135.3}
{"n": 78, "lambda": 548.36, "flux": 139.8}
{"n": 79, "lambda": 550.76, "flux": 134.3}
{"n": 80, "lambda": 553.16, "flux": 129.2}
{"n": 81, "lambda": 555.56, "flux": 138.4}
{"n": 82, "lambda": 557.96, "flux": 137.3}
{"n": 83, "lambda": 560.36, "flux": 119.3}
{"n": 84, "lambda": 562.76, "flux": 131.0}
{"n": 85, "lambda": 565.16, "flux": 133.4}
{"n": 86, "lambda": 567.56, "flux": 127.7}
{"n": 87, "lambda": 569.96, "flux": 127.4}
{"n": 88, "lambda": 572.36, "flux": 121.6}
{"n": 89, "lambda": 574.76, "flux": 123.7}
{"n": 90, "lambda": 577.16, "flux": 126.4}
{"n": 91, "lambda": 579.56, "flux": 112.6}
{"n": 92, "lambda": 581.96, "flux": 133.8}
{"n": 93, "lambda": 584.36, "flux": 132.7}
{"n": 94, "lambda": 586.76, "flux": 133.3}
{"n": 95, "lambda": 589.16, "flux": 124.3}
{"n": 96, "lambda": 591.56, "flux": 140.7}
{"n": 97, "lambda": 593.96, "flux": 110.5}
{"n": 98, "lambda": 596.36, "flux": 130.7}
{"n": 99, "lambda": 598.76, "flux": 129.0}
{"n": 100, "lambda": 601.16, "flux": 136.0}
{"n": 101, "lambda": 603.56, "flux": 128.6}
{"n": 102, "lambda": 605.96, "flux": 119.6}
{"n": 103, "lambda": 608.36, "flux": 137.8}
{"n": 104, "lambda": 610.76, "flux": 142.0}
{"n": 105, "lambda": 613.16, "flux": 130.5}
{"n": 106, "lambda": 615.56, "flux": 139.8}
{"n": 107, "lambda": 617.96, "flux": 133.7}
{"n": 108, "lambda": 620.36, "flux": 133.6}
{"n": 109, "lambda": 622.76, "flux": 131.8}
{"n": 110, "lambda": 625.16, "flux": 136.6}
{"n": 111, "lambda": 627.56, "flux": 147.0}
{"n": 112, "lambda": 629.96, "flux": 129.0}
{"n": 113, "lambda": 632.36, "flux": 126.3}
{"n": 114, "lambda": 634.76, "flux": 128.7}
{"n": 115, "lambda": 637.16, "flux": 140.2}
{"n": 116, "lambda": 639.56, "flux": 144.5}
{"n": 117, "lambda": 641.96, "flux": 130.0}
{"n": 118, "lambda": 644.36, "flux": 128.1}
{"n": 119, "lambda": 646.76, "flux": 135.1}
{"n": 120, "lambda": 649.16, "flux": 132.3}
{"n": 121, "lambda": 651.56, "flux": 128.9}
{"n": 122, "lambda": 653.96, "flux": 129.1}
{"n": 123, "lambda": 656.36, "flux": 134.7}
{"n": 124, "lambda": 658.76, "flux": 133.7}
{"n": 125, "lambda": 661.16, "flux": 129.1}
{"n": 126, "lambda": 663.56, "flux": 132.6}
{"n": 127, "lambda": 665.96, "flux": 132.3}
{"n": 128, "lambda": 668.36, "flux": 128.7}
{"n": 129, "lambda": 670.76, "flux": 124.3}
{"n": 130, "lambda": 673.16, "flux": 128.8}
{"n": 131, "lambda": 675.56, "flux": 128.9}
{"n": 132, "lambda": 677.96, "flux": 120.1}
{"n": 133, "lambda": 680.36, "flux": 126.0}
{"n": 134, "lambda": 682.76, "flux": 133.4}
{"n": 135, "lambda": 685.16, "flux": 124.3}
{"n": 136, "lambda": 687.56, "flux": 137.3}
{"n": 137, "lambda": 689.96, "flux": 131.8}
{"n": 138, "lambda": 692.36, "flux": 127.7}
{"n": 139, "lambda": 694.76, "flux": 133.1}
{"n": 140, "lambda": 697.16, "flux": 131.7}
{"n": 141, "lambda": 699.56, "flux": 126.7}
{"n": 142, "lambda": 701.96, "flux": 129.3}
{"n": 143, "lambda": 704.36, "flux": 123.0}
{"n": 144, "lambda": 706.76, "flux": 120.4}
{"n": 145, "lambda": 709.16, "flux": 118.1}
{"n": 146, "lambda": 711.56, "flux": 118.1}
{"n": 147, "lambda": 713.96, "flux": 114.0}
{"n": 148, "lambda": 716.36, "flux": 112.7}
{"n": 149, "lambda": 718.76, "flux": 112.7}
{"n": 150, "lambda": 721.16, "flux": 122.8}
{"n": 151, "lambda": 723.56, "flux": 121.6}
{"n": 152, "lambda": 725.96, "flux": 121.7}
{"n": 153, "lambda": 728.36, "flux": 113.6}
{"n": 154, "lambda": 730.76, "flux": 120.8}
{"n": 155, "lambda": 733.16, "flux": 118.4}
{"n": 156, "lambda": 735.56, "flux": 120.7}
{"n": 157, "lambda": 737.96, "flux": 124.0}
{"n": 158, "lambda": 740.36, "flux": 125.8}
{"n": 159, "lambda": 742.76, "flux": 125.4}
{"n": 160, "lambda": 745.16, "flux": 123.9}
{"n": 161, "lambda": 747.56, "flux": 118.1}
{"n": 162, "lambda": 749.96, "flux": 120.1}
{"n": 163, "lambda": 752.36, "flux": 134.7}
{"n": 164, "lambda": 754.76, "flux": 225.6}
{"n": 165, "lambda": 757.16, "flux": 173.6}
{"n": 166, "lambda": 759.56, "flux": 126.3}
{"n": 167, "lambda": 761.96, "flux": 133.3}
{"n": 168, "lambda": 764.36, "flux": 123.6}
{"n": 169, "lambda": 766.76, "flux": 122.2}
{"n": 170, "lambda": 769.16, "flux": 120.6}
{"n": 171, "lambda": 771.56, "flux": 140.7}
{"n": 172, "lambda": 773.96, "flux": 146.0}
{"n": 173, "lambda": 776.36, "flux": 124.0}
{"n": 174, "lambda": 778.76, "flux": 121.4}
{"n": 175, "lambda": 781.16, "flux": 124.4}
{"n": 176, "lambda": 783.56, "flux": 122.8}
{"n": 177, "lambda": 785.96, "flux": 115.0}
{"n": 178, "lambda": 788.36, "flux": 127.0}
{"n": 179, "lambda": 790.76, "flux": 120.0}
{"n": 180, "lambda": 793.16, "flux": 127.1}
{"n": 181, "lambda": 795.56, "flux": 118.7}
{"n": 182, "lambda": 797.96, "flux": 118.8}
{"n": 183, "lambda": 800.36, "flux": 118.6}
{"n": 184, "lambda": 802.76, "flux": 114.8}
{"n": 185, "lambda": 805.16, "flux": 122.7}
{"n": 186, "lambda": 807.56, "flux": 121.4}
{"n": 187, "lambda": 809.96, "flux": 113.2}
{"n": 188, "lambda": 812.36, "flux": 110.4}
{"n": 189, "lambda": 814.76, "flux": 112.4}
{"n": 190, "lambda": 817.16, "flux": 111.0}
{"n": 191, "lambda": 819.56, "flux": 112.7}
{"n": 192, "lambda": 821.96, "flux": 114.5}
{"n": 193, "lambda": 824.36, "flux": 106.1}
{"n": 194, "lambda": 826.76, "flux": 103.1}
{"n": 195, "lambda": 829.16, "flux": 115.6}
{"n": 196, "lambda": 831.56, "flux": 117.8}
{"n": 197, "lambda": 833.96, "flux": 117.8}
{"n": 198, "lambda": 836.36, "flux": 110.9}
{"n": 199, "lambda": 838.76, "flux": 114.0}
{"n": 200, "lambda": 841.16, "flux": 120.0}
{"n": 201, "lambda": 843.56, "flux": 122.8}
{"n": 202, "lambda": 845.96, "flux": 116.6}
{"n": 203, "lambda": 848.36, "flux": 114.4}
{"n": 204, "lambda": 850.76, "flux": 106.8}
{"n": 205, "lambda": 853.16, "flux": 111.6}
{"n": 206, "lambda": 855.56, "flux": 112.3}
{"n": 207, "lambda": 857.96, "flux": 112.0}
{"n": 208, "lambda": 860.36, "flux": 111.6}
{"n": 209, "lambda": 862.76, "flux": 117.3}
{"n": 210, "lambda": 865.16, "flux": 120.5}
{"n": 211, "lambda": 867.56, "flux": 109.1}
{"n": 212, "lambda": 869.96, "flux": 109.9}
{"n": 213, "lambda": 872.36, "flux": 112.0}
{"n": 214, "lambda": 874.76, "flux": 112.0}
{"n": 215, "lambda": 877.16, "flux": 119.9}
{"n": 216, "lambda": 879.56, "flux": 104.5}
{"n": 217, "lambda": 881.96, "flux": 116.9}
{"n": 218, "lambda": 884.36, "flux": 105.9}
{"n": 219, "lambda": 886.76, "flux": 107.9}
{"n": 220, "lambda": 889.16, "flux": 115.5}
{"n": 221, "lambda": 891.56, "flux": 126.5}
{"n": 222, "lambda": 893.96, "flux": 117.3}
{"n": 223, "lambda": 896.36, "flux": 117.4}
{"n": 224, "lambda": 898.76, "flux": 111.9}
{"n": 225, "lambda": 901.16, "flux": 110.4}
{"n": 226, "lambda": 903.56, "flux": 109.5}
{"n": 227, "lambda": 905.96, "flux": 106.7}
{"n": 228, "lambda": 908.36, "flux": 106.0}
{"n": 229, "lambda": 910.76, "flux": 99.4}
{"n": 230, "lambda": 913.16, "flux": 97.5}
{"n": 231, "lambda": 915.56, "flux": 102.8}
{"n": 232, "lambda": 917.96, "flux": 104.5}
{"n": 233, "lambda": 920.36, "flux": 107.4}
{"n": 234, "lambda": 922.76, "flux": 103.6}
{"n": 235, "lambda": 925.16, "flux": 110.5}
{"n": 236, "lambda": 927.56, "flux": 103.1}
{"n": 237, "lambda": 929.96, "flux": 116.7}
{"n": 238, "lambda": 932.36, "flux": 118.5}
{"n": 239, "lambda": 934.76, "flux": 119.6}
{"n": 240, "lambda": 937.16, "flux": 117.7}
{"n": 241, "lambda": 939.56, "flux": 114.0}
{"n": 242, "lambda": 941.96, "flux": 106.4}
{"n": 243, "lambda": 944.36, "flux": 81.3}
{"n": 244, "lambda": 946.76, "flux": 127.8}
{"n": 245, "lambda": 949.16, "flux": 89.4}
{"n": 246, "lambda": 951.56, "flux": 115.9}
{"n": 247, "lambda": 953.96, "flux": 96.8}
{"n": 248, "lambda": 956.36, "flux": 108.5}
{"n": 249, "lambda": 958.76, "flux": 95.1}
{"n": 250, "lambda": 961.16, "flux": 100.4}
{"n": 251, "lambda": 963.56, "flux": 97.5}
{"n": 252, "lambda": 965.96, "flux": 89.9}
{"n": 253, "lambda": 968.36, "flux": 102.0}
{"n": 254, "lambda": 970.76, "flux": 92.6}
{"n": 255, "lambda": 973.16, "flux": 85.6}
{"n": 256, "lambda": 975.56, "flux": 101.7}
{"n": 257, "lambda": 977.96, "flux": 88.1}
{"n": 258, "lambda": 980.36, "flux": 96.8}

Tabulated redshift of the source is 0.149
